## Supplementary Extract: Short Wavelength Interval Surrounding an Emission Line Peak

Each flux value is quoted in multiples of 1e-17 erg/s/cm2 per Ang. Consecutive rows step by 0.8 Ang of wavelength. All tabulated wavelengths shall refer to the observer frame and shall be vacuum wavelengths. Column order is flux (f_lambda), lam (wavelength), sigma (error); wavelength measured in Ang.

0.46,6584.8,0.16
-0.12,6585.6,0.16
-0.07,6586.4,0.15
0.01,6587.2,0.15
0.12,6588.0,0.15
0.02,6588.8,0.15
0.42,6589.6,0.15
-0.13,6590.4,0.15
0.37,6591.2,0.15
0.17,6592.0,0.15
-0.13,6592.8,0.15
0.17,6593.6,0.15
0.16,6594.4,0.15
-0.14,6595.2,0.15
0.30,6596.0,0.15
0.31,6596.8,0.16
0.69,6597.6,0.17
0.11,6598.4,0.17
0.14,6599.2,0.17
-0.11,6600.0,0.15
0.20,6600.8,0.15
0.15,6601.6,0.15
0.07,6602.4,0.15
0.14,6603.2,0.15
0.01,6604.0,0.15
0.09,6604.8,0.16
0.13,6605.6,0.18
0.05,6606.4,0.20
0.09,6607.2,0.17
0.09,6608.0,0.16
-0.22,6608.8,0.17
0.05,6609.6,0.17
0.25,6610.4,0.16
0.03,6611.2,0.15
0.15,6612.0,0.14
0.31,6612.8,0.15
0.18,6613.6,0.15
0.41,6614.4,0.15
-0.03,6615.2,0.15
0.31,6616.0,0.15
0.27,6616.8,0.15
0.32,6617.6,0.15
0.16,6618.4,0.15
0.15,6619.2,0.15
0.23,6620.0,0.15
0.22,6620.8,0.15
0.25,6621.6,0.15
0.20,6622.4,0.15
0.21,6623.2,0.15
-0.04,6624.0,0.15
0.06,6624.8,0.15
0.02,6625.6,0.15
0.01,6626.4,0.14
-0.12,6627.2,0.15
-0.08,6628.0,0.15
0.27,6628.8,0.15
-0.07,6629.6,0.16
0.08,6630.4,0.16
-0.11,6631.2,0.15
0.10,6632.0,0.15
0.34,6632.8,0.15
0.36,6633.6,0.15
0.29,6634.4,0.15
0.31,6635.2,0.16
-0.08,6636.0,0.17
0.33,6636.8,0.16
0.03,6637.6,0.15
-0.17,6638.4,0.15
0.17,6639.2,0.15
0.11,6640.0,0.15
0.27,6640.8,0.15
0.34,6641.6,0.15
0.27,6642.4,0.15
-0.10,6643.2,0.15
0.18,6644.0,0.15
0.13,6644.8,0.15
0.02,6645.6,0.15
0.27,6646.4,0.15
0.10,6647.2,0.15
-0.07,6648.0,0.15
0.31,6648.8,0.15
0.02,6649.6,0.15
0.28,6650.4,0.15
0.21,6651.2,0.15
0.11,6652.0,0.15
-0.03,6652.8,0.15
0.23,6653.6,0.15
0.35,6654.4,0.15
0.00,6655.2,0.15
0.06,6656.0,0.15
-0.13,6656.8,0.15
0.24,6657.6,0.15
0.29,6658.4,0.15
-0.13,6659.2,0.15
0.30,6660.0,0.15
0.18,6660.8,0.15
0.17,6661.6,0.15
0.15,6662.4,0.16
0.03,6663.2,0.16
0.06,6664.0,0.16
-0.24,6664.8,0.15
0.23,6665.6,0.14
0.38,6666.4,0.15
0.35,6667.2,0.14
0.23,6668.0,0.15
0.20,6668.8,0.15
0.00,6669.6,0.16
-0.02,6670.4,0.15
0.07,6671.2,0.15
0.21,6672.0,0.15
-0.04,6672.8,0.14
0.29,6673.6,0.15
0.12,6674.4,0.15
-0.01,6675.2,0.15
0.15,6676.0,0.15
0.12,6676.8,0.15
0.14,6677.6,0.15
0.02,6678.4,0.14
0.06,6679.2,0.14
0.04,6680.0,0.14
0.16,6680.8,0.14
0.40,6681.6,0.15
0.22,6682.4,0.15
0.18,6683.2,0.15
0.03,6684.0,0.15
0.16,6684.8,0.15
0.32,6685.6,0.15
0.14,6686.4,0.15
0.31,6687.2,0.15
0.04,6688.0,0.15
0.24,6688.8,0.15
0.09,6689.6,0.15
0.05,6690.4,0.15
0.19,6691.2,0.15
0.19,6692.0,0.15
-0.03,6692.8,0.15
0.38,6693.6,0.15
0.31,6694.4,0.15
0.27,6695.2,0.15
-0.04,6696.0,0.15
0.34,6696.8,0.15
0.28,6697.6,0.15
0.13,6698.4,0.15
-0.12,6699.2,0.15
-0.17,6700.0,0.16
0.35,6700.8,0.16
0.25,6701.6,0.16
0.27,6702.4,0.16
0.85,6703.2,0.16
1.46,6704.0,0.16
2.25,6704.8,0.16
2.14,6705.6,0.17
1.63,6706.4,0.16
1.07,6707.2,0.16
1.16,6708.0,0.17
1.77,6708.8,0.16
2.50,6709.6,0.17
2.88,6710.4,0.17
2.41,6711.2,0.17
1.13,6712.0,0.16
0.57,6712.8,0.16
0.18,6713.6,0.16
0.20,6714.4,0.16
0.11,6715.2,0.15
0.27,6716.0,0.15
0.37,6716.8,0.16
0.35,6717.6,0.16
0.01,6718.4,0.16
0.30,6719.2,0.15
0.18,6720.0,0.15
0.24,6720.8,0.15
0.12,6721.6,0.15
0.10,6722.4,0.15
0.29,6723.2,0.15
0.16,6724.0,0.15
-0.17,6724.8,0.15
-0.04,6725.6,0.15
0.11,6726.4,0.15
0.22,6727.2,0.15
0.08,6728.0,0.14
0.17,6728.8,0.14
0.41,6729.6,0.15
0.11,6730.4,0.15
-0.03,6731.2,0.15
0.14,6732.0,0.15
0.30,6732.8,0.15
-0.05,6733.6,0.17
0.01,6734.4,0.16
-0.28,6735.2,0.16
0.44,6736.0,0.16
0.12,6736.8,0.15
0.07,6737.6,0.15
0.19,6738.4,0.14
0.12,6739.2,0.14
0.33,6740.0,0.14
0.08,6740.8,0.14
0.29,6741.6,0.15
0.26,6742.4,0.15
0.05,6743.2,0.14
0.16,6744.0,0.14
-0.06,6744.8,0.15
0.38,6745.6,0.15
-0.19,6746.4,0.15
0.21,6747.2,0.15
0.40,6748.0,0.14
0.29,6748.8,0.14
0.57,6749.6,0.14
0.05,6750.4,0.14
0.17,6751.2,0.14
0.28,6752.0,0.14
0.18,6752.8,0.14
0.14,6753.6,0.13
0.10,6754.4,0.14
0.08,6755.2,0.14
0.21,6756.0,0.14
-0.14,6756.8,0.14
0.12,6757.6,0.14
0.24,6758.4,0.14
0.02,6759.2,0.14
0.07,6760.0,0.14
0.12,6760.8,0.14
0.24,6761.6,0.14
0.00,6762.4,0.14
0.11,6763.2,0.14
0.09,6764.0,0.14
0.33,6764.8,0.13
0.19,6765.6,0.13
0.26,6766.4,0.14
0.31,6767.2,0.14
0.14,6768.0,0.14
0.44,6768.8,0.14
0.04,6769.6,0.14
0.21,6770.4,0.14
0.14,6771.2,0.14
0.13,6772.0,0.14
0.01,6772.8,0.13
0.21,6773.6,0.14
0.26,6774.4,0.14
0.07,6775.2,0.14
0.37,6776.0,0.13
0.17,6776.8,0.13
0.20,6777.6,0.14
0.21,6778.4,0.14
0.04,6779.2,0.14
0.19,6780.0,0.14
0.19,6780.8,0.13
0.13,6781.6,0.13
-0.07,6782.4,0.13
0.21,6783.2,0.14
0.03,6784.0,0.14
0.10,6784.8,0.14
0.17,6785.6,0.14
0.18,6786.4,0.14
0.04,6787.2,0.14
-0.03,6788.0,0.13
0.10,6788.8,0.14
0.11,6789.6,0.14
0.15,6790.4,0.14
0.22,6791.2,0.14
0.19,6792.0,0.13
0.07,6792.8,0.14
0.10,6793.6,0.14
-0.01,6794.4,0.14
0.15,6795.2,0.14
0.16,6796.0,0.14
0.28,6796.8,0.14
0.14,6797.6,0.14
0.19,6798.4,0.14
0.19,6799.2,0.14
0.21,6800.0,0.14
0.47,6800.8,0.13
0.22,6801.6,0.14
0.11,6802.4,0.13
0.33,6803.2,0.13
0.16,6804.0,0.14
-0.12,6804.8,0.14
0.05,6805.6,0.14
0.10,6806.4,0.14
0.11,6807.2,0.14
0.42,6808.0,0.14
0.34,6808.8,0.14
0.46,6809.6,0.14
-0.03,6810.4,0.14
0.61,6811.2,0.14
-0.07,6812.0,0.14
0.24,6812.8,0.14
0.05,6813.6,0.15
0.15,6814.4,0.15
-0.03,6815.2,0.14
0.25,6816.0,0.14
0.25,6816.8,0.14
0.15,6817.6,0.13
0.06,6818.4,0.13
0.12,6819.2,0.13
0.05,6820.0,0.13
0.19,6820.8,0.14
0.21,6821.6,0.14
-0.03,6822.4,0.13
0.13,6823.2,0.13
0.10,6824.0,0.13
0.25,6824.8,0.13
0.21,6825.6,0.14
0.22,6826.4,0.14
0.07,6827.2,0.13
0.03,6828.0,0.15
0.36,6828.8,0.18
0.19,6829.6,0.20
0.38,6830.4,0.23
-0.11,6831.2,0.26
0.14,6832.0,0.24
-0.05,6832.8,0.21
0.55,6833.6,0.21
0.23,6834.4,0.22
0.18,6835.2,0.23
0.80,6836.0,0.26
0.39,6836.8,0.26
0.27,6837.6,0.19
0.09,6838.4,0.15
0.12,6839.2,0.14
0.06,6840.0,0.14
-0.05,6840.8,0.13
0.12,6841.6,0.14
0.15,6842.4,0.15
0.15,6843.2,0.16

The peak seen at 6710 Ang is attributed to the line [O II] 3727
